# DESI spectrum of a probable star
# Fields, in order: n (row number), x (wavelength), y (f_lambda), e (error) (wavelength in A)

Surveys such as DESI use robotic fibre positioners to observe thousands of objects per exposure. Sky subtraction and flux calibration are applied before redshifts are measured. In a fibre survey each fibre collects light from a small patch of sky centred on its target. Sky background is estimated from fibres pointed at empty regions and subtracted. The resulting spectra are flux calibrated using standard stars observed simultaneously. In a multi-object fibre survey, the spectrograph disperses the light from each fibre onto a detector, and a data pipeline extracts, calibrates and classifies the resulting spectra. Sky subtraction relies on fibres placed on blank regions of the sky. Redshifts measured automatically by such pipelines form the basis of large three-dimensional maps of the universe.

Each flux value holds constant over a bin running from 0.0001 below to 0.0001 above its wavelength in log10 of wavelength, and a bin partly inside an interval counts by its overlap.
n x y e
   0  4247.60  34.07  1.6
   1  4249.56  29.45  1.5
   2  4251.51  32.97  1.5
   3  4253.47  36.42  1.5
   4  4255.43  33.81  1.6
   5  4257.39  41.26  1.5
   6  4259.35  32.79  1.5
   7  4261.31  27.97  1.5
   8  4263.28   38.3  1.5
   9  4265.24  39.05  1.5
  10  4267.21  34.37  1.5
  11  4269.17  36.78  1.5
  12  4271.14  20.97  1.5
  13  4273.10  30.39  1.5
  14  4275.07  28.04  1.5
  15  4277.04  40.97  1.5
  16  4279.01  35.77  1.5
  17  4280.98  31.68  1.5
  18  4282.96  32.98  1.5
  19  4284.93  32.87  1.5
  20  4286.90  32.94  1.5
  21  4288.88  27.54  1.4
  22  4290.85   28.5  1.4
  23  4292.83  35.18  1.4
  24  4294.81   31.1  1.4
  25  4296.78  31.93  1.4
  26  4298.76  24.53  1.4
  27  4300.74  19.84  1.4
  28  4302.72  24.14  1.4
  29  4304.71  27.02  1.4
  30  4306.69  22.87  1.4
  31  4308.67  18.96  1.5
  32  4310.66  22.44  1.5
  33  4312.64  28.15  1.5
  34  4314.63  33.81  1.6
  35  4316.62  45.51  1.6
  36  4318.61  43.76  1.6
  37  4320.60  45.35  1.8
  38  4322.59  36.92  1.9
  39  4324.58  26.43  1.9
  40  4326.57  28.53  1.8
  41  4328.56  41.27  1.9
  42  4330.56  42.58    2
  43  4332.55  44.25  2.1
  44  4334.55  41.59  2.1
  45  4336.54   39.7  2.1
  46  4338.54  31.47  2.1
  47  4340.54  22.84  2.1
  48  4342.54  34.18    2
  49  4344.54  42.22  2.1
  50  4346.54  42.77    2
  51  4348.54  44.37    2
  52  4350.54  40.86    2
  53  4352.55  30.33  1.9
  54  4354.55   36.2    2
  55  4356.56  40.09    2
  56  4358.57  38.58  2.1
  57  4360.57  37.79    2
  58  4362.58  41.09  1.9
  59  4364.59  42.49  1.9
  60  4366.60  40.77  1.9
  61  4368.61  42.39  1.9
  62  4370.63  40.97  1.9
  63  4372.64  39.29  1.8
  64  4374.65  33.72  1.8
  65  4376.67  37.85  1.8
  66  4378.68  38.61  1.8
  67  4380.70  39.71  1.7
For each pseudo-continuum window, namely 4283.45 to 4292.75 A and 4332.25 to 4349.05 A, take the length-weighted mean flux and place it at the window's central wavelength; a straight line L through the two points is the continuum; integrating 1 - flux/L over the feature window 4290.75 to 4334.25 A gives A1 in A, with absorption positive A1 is 2.69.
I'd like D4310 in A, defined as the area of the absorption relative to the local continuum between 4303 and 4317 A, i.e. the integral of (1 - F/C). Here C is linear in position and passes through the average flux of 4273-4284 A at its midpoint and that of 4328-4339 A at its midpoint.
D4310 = 3.8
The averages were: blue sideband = 33.5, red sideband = 40.5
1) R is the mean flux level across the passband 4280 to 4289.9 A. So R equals 31.6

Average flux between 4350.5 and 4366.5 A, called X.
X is 38.4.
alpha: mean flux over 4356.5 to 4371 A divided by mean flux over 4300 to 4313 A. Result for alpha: 1.7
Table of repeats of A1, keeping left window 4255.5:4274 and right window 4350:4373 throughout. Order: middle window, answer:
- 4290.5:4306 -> 3.42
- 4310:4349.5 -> 0.36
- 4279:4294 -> 1.25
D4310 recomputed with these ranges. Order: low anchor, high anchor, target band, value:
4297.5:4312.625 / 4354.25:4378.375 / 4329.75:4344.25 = -2.5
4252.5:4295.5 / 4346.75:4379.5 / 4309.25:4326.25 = 0.7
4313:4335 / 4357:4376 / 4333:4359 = 1.2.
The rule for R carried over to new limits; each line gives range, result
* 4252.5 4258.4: 37.1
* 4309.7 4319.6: 34.8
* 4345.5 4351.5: 42.7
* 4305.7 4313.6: 23.1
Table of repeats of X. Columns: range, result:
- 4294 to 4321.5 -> 29.9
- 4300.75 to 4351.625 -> 34.6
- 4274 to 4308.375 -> 29.6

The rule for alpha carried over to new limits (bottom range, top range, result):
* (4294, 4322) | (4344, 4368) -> 1.32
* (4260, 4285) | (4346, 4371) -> 1.20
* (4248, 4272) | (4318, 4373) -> 1.14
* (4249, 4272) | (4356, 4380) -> 1.17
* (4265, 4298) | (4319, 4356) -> 1.16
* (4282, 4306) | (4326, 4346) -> 1.28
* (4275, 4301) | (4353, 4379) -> 1.24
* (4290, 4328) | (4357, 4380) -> 1.30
